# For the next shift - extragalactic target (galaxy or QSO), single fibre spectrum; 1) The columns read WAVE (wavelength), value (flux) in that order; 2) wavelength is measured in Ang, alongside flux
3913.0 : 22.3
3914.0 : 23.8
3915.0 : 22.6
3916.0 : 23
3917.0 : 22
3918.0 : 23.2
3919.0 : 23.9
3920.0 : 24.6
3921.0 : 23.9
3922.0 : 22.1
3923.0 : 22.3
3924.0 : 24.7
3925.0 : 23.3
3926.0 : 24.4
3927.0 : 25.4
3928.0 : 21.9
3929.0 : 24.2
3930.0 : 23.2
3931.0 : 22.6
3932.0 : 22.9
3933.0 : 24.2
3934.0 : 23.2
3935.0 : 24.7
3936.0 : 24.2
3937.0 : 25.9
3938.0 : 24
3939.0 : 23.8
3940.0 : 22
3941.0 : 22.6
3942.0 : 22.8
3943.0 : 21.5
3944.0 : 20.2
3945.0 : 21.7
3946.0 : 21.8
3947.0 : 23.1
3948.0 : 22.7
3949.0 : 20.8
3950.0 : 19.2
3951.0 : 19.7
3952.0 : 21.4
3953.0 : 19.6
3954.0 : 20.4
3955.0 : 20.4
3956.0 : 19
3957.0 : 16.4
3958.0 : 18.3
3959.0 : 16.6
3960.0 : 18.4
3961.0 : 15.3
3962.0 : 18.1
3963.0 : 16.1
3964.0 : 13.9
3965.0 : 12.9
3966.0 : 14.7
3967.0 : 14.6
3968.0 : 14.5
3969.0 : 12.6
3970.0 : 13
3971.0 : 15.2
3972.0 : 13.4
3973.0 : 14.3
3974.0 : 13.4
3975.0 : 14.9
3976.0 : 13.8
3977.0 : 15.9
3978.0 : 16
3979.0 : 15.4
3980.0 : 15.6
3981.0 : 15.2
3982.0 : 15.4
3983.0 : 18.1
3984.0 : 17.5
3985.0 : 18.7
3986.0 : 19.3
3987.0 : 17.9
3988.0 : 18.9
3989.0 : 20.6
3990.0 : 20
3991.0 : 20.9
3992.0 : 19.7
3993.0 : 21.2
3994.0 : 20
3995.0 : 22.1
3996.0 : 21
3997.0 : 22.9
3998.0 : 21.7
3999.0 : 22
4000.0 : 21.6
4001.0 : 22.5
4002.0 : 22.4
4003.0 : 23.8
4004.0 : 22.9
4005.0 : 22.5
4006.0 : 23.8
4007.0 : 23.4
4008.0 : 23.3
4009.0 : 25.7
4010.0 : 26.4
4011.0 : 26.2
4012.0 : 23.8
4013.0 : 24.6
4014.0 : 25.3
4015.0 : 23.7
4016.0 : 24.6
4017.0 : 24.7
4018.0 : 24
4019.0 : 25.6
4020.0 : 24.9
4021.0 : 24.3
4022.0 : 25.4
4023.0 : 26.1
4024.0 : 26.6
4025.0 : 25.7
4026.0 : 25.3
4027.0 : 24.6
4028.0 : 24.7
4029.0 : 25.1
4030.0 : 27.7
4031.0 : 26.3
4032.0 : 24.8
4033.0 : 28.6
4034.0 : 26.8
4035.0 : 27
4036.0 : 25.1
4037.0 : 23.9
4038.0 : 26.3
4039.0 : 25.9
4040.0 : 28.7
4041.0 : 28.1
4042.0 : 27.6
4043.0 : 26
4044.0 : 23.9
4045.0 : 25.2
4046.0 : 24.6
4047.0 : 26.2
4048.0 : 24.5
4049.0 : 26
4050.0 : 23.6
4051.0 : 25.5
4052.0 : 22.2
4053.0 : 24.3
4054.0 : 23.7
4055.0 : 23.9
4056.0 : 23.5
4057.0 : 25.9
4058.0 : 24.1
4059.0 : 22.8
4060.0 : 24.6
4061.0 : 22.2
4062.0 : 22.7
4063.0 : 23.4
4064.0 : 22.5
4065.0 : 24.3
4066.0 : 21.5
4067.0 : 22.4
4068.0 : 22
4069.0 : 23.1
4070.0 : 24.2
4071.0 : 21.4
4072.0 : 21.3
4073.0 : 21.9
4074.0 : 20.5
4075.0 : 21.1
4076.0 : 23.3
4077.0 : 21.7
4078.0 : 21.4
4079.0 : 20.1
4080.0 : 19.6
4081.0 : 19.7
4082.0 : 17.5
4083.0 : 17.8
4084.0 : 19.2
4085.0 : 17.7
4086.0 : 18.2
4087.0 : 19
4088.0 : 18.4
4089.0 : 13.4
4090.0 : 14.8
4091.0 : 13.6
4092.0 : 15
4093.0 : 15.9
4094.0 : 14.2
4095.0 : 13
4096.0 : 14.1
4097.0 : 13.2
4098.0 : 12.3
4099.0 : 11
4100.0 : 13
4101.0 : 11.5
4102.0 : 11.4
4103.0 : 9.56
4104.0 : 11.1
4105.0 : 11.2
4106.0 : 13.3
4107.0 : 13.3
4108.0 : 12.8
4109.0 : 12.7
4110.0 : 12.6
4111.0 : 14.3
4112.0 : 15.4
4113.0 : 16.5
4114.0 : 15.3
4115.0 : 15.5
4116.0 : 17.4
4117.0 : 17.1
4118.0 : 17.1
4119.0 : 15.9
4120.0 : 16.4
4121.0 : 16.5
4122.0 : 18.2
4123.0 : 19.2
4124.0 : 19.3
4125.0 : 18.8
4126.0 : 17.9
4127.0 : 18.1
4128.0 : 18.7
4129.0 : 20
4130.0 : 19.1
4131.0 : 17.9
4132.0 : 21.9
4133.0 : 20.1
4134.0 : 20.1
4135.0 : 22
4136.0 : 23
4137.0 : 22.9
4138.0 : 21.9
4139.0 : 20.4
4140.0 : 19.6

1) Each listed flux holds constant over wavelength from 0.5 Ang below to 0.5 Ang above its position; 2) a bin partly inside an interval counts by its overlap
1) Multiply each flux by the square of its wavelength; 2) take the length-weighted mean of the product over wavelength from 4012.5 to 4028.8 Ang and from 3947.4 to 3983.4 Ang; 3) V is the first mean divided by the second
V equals 1.6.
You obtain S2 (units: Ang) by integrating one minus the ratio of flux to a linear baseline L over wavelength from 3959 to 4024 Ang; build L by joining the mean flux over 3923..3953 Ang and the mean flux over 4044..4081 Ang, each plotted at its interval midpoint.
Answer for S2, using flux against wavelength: 8.75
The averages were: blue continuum 22.8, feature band 19.8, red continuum 23.1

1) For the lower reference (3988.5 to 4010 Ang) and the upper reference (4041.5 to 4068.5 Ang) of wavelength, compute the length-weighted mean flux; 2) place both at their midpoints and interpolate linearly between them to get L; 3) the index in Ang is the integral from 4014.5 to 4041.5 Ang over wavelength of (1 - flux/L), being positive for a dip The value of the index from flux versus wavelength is -3.0 Ang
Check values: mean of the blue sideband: 22.2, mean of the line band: 25.7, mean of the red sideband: 24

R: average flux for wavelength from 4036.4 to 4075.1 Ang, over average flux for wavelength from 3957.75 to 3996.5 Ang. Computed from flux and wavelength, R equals 1.43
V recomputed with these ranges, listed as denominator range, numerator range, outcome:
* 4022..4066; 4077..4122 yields 0.63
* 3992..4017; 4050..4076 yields 1.02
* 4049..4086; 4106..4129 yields 0.76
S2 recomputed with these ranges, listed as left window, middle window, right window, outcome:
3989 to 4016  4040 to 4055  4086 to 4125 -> -4.6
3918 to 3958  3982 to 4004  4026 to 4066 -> 3.0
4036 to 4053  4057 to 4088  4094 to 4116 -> -2.6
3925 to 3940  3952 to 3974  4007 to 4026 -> 7.3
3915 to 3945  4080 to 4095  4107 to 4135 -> 1.3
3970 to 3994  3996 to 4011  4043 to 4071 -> -3.4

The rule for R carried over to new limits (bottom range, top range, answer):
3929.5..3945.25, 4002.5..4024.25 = 1.06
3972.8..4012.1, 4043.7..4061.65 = 1.21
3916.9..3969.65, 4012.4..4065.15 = 1.20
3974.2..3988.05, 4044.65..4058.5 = 1.49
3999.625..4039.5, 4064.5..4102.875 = 0.72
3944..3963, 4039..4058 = 1.29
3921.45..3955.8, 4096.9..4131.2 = 0.68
